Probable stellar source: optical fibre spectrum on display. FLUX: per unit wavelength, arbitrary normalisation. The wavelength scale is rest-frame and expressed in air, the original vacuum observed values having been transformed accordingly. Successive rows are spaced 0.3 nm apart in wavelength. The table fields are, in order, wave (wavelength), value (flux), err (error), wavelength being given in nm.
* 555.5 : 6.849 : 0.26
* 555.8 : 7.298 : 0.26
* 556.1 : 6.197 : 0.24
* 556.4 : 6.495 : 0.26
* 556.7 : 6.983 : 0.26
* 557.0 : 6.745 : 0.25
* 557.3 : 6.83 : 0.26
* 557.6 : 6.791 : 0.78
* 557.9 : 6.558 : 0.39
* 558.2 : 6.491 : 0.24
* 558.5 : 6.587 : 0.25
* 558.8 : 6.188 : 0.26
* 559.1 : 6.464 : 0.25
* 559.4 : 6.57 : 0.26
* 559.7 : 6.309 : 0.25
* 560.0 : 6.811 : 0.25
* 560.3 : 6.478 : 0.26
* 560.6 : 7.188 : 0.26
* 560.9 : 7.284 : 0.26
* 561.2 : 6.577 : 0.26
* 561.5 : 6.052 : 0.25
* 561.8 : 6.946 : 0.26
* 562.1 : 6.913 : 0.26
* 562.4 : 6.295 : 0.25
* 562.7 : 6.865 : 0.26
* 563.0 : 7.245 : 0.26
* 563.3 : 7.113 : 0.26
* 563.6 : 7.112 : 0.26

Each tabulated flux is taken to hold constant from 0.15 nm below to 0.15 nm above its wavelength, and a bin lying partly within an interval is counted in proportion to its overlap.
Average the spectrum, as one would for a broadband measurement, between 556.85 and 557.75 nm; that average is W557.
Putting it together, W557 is 6.79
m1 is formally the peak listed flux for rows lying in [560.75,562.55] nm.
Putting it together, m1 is 7.284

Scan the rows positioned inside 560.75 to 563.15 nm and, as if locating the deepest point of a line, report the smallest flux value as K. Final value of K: 6.052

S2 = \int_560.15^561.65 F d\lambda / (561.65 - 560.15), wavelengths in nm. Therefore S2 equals 6.72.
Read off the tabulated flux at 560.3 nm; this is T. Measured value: 6.478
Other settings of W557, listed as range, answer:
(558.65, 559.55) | 6.41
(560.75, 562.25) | 6.75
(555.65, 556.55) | 6.66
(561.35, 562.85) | 6.61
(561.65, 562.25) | 6.93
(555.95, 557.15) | 6.61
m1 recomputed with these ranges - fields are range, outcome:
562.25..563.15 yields 7.245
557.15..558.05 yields 6.83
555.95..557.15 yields 6.983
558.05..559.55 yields 6.587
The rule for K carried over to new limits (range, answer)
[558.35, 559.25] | 6.188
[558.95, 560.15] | 6.309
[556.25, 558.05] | 6.495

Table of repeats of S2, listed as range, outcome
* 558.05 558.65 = 6.54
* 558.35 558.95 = 6.39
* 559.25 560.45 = 6.54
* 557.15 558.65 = 6.65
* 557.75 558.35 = 6.52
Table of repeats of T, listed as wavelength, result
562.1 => 6.913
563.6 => 7.112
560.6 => 7.188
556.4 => 6.495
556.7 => 6.983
